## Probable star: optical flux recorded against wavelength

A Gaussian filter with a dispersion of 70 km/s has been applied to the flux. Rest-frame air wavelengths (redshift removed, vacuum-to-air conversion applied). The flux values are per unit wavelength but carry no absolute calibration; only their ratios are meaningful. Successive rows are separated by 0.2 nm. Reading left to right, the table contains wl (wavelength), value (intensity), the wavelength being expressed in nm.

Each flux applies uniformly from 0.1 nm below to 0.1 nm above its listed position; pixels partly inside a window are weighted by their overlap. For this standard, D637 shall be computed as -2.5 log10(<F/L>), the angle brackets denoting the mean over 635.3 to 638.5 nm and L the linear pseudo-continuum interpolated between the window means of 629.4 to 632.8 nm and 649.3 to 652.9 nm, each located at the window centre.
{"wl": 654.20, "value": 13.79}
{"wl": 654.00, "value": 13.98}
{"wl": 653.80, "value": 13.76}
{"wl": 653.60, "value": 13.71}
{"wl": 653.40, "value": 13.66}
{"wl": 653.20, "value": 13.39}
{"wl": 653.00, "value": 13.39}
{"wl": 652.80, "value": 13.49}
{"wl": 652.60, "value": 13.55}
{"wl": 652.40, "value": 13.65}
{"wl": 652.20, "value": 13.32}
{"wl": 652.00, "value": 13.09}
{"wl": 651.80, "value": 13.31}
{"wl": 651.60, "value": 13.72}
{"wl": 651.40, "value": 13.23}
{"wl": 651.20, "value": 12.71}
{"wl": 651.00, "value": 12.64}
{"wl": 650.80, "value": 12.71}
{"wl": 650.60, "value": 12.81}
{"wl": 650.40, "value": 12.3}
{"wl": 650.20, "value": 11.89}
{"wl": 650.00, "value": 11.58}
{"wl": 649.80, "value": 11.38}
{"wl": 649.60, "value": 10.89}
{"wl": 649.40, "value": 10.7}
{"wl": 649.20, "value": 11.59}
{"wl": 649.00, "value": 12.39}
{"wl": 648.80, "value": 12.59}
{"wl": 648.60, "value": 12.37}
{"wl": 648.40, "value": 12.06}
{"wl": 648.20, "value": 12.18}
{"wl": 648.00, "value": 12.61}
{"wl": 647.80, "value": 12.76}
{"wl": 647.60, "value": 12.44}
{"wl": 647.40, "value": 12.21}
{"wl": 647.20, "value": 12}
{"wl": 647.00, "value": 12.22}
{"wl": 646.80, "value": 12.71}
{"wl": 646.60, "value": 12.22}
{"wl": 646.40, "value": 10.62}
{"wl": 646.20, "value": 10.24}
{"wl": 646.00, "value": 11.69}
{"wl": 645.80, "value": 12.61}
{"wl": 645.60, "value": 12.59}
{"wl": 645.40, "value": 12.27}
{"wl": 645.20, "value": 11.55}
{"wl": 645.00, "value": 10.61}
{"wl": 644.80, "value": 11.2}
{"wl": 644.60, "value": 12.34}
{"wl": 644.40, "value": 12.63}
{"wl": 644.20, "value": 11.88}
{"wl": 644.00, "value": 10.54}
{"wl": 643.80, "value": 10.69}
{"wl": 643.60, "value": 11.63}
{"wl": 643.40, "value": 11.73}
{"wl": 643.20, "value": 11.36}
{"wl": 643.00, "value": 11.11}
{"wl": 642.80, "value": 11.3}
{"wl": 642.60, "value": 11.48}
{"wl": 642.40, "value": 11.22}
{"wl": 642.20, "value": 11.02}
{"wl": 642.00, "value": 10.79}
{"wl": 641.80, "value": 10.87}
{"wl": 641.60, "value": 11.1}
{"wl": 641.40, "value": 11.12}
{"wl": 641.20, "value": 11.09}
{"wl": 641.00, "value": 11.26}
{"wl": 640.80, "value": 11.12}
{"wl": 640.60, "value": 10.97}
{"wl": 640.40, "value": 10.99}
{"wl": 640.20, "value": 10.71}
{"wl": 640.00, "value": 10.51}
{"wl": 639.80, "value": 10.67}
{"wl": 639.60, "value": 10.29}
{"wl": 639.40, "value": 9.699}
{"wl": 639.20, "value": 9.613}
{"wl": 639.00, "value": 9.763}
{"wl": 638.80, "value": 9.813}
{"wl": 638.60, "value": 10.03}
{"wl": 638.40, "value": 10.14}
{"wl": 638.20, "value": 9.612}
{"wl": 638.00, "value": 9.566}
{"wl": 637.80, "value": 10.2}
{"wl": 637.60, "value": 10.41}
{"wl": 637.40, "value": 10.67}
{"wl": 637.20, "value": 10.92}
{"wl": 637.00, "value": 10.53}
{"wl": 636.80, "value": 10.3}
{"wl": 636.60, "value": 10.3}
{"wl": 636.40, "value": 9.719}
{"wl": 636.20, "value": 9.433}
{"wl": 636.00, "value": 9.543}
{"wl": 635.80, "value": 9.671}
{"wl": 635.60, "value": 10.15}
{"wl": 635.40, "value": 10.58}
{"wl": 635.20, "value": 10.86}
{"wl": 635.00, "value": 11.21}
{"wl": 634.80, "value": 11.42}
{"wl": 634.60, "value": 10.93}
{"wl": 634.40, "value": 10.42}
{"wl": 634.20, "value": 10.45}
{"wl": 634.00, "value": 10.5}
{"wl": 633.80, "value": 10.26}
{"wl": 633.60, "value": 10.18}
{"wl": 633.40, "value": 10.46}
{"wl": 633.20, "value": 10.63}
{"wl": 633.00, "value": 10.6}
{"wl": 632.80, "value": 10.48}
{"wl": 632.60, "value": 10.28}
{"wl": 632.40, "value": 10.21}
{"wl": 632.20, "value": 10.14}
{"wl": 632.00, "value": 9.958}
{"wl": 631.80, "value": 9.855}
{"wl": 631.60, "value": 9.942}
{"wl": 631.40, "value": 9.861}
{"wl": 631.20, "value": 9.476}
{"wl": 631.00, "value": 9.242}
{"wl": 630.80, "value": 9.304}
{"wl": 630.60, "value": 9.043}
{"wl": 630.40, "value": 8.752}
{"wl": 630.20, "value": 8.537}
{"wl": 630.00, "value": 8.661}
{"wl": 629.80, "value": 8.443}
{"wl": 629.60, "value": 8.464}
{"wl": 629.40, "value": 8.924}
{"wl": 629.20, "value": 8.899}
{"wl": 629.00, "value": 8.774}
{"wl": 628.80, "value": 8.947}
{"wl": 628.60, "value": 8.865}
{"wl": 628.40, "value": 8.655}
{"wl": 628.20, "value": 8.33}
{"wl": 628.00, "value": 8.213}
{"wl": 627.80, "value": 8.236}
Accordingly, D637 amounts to 0.024 mag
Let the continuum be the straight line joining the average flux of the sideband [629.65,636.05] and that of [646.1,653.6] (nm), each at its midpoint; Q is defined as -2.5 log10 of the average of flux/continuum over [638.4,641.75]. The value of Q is 0.05 mag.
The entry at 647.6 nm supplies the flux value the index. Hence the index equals 12.44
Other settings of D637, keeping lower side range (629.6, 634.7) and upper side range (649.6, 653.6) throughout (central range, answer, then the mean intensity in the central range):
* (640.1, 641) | 0.02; 11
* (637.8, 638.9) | 0.10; 9.87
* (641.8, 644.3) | 0.03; 11.2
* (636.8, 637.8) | 0.01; 10.6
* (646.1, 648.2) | 0.02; 12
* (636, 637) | 0.06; 9.96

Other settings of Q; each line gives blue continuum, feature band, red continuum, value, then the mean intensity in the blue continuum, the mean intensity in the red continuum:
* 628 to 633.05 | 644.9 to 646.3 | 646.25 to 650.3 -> -0.01 mag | 9.27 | 11.9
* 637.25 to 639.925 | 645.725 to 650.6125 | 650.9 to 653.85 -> 0.04 mag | 10.1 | 13.4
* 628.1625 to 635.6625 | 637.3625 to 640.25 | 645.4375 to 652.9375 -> 0.07 mag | 9.76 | 12.4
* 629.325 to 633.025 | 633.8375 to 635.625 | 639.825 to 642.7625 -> -0.08 mag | 9.46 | 11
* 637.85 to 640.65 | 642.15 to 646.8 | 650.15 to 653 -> -0.01 mag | 10.2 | 13.1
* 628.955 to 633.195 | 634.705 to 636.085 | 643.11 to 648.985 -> -0.04 mag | 9.46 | 11.9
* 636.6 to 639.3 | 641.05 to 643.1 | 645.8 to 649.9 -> -0.02 mag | 10.1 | 11.9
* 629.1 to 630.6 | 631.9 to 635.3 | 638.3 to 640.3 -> -0.14 mag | 8.69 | 10.1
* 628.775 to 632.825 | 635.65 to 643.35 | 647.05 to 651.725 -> 0.02 mag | 9.33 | 12.3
